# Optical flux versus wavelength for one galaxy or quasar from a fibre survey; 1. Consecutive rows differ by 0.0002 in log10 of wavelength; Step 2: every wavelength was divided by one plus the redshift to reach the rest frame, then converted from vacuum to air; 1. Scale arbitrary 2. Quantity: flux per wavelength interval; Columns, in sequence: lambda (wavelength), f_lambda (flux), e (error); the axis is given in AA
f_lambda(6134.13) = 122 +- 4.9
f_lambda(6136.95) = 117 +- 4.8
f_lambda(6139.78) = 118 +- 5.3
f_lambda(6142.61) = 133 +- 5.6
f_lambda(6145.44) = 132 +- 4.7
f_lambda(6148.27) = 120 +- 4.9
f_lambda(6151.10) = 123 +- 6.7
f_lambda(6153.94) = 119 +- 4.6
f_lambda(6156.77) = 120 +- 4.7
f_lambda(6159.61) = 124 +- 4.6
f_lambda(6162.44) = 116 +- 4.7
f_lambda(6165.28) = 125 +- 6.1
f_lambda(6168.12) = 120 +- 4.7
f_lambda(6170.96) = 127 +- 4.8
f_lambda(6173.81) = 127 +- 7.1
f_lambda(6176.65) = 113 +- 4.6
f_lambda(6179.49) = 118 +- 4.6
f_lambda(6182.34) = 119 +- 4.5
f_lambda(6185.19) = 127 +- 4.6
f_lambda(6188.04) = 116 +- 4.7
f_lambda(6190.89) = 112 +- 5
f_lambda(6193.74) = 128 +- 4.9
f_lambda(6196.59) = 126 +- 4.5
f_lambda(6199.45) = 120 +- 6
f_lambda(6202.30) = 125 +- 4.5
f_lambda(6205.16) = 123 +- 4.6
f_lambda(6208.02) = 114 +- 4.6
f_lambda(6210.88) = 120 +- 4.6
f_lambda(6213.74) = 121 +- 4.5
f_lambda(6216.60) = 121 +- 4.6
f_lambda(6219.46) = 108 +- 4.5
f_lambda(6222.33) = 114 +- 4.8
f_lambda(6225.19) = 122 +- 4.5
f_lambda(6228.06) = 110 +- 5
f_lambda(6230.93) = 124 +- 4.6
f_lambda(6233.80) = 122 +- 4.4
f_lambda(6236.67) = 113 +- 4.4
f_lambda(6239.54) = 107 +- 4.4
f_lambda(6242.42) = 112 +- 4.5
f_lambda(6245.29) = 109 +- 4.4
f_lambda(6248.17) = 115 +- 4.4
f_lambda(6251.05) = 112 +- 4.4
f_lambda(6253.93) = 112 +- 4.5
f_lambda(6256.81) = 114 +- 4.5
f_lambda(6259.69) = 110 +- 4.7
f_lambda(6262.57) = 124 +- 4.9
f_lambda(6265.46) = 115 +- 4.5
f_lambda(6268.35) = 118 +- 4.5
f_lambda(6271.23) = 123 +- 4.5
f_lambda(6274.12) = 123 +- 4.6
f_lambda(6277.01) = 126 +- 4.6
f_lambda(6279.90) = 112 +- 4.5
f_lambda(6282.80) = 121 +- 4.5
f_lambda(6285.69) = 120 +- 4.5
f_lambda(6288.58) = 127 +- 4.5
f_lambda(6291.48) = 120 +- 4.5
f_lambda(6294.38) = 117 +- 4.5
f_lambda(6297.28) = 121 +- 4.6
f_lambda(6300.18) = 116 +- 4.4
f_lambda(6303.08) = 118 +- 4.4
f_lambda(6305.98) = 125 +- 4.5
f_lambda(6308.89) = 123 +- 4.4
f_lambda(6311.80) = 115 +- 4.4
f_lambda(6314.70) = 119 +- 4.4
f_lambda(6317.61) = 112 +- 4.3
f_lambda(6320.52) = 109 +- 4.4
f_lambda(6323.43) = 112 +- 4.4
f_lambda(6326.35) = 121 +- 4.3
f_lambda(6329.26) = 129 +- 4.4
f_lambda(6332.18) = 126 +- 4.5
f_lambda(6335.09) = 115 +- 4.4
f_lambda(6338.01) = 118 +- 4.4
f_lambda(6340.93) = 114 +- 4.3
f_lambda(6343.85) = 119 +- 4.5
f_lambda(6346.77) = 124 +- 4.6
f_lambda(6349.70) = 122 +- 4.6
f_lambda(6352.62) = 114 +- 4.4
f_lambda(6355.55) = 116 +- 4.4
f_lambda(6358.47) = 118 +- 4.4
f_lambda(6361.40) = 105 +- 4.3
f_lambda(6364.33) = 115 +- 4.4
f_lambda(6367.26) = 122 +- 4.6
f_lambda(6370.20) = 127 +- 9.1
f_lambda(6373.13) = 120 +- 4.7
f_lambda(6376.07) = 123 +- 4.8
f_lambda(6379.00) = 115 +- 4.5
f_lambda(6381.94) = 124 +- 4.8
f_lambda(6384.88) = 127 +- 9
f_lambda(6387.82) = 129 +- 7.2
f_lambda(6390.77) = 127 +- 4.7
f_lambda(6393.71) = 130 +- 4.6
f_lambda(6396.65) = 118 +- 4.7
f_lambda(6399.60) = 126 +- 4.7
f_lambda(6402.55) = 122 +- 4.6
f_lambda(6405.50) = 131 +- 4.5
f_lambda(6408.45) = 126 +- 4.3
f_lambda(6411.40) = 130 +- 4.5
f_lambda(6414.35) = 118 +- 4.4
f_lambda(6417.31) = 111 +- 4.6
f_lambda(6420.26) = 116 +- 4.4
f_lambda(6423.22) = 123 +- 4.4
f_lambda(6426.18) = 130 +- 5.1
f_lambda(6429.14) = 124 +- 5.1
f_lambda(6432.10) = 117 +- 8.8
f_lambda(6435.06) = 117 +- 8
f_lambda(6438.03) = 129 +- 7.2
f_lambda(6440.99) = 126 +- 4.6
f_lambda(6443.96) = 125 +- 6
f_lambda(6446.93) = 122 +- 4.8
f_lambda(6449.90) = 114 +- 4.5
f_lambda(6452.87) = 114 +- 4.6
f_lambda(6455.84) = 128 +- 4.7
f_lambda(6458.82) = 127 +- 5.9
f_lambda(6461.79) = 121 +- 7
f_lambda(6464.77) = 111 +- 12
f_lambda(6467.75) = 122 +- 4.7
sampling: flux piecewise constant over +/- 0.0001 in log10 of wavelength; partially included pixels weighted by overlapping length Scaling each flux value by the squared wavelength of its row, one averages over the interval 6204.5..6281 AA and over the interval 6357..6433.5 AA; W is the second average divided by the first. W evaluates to 1.1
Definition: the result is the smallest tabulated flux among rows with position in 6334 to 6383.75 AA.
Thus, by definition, 105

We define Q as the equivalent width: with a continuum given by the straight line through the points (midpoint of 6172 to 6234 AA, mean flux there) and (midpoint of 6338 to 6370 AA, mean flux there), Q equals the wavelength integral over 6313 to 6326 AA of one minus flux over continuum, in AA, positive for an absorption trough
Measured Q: 0.5 AA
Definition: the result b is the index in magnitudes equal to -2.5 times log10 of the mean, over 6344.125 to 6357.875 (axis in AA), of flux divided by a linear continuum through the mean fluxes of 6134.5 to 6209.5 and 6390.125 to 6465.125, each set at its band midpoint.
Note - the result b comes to 0.03 mag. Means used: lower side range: 122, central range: 119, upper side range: 123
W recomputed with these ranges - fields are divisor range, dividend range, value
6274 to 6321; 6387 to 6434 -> 1.07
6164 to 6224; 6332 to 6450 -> 1.08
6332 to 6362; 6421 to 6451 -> 1.07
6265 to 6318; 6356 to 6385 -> 1.02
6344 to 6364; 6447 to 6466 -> 1.06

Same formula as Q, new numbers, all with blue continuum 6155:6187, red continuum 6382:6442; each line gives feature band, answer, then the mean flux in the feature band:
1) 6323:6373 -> 1.8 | 119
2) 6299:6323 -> 1.2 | 117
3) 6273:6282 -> 0.2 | 120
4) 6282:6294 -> 0.1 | 122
